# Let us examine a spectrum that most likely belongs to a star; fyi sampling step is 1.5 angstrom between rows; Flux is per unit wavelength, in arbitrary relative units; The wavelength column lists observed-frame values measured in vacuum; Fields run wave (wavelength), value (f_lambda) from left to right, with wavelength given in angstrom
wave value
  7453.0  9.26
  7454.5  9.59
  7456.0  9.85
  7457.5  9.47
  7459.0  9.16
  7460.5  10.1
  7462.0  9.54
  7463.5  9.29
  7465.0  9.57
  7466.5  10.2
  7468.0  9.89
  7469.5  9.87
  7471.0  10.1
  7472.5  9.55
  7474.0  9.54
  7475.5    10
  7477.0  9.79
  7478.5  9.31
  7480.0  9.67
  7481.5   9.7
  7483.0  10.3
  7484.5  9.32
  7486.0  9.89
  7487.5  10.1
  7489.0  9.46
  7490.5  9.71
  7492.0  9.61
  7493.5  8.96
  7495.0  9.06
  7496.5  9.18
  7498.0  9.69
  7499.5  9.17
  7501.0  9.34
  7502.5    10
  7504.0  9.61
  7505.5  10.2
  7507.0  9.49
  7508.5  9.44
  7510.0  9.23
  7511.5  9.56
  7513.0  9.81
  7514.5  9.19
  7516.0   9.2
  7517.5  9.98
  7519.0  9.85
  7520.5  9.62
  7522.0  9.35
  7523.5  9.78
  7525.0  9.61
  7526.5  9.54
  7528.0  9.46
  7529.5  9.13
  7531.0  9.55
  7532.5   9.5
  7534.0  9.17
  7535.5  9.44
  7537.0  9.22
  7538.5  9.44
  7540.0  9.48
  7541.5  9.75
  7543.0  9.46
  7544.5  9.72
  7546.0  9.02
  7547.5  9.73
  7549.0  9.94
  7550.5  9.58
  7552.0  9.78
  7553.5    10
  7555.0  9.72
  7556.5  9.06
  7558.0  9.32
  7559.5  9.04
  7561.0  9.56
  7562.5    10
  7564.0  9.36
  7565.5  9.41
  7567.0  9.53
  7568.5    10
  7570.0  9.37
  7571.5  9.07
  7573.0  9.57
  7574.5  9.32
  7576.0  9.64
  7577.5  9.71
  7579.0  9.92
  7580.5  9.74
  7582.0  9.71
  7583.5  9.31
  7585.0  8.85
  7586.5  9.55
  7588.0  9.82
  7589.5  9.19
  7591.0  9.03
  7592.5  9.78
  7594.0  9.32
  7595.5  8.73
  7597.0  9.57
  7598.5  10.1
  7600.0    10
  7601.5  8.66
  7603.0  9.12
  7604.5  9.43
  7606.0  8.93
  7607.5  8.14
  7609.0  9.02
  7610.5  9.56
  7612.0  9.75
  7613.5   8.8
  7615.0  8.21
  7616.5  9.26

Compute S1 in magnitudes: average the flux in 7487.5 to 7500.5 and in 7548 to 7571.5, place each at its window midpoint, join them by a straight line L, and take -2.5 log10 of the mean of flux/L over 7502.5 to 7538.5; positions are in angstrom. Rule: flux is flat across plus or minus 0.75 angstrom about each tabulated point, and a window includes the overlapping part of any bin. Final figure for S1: -0.007 mag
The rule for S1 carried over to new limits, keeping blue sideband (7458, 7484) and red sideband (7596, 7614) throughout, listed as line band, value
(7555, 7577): -0.01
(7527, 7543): 0.01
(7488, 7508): 0.01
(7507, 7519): 0.01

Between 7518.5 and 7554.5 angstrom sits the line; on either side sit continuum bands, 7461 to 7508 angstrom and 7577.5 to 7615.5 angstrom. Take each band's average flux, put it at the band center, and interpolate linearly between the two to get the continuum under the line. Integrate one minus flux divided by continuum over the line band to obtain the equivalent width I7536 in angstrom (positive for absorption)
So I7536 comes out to -0.2 angstrom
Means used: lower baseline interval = 9.65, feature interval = 9.55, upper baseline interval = 9.3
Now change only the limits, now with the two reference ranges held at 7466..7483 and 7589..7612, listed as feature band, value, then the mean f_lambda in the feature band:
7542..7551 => -0.1 angstrom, 9.58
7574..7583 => -0.3 angstrom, 9.67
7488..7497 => 0.3 angstrom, 9.36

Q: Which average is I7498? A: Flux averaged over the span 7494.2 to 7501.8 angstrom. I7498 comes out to 9.29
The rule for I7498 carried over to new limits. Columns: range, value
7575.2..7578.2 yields 9.67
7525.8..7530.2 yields 9.38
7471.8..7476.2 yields 9.69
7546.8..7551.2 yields 9.75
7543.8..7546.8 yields 9.37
